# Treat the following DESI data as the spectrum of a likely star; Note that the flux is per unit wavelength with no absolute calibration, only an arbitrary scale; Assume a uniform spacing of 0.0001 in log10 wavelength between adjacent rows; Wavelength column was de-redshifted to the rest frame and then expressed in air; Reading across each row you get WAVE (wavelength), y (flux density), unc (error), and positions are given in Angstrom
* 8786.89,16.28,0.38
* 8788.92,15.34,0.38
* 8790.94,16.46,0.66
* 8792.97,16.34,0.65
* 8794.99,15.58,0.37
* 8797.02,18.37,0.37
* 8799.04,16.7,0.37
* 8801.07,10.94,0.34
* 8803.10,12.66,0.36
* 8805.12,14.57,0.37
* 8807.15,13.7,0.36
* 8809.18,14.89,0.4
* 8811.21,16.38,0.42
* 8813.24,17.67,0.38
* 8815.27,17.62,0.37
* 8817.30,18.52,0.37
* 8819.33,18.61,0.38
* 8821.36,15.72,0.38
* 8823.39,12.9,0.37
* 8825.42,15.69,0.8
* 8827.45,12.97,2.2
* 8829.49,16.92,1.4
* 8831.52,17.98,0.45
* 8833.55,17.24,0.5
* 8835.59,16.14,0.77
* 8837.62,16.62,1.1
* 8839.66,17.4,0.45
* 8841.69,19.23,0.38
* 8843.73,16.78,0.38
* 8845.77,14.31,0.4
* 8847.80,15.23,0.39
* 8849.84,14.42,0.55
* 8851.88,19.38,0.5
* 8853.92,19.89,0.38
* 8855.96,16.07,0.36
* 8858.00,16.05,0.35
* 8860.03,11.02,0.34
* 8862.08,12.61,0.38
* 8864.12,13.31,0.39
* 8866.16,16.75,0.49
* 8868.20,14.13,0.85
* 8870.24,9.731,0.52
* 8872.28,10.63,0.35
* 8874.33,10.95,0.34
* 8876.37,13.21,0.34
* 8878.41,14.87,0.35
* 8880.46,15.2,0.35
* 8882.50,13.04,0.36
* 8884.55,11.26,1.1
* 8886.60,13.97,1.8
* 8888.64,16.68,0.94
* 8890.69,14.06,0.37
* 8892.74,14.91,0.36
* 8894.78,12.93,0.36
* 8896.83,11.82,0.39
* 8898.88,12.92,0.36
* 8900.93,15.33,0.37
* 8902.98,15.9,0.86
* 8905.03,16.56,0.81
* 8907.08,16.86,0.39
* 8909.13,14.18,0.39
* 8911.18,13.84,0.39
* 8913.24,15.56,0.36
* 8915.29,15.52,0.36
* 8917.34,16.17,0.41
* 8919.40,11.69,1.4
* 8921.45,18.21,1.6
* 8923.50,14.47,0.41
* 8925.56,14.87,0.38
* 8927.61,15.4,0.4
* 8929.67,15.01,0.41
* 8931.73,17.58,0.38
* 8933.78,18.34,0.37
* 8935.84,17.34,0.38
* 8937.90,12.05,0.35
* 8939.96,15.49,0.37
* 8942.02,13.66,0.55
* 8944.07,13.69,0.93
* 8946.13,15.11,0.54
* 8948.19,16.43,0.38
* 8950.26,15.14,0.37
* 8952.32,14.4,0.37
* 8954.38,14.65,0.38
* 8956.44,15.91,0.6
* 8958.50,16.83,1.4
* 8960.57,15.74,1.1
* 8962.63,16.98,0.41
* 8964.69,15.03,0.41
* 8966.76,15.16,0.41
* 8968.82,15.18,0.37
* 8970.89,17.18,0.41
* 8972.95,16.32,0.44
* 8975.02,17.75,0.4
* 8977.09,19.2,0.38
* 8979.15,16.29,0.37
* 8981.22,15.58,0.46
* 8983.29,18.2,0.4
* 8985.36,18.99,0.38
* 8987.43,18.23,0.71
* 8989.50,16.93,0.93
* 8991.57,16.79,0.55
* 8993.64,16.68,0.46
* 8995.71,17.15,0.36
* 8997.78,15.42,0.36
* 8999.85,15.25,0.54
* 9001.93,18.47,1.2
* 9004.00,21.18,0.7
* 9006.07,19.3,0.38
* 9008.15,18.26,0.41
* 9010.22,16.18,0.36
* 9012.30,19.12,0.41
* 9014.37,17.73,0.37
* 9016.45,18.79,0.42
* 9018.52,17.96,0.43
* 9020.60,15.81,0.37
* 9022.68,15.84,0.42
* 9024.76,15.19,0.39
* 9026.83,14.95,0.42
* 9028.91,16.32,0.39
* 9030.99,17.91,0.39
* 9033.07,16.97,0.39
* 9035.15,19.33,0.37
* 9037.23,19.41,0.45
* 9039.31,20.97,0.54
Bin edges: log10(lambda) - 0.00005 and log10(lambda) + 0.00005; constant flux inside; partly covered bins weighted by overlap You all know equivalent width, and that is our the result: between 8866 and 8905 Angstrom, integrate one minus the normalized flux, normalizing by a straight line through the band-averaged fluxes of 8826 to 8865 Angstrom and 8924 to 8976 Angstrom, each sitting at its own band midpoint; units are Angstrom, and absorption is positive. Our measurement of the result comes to 5.5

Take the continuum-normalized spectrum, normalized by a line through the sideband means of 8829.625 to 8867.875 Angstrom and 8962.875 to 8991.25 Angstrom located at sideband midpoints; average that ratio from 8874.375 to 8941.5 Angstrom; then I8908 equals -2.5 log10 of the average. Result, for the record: 0.12 mag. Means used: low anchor 16.1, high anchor 16.9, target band 14.8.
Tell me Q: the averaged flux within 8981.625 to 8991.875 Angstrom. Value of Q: 17.8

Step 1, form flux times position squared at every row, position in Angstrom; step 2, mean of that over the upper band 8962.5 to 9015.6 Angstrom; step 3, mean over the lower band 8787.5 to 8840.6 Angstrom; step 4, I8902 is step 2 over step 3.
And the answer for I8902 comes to 1.13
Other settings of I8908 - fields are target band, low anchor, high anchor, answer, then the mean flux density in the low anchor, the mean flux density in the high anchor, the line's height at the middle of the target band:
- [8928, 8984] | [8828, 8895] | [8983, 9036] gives 0.04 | 14.9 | 17.4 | 16.5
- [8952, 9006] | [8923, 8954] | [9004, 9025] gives -0.02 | 15.3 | 17.7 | 16.6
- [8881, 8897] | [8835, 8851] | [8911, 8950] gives 0.15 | 16.3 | 15.3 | 15.8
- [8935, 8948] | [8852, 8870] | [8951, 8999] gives 0.10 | 15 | 16.5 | 16.1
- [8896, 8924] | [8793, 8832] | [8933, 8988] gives 0.07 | 15.7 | 16.1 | 15.9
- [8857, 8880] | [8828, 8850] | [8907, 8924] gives 0.22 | 16.6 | 15.1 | 16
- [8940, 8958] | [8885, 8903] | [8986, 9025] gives 0.06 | 14.1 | 17.4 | 15.7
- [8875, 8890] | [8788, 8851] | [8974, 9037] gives 0.18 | 15.9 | 17.4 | 16.4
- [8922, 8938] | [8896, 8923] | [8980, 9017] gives -0.02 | 15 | 17.7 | 15.6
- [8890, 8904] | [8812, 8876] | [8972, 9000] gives 0.16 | 15.5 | 17.1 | 16.1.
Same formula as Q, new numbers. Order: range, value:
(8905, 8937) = 15.7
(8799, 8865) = 15.8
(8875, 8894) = 14.1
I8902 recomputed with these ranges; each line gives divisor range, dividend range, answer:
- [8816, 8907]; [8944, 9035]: 1.15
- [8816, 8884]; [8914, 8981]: 1.05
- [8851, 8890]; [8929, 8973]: 1.12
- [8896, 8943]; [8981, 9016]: 1.19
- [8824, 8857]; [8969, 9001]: 1.06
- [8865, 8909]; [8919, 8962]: 1.12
